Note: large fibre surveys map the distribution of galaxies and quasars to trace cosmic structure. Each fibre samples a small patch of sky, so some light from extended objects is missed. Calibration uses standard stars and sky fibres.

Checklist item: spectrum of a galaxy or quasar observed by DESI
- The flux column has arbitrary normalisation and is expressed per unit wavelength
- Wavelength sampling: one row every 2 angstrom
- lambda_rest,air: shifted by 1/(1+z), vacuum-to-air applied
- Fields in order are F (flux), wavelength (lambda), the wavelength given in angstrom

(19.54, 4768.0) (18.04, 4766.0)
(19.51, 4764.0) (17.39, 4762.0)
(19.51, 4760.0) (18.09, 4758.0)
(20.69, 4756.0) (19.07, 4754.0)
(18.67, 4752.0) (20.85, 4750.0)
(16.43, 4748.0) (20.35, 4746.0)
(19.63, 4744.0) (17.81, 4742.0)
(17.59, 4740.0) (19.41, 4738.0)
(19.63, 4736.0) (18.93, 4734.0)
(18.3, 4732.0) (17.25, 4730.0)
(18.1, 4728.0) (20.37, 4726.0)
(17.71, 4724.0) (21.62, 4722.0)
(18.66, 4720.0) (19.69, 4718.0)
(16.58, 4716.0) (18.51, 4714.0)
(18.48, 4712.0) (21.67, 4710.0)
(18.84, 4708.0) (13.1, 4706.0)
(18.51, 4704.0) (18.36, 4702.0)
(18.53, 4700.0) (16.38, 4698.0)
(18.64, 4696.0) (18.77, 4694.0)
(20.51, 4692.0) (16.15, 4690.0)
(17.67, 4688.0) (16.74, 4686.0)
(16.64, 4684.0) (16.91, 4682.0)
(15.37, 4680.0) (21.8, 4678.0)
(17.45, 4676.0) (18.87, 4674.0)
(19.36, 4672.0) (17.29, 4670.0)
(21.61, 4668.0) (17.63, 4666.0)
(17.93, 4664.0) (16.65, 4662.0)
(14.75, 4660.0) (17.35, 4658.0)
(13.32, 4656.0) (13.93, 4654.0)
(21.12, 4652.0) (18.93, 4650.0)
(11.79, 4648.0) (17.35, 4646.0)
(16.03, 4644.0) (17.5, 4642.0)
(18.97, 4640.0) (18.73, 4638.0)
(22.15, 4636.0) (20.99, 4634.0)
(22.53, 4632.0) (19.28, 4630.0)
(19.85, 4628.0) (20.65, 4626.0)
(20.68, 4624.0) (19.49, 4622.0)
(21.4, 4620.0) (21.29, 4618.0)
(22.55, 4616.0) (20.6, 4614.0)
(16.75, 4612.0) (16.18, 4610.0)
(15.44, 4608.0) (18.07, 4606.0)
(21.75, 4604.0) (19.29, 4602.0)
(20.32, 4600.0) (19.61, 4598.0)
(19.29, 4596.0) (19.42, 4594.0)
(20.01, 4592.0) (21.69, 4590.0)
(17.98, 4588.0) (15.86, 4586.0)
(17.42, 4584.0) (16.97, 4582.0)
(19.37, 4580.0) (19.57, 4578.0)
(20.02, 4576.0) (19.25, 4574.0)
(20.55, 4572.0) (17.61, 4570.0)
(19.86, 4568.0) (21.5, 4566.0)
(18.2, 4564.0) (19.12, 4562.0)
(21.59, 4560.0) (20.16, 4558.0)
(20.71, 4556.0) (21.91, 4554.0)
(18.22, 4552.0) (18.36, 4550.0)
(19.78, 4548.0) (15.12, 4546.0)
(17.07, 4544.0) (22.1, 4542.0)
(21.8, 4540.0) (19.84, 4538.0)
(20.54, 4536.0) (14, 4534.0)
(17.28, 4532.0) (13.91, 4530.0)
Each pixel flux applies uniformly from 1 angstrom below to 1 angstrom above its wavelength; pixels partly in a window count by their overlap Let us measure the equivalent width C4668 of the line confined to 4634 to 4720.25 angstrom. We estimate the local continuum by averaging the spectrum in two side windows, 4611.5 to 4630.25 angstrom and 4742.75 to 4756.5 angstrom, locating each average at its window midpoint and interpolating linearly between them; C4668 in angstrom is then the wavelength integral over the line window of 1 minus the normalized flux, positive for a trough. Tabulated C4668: 9.0 angstrom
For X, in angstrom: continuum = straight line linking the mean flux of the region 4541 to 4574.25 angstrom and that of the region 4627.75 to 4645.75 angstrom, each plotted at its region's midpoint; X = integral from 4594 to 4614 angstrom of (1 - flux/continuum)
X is 0.8 angstrom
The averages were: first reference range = 19.5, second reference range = 19.5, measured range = 18.7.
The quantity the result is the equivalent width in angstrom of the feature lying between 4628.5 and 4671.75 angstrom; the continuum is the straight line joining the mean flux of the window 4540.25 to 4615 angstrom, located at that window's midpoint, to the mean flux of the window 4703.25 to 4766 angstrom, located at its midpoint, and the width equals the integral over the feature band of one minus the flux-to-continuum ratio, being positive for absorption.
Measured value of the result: 2.29 angstrom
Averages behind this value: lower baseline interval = 19.1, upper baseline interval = 18.7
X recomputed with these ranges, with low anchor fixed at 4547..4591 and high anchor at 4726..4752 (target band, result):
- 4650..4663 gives 1.8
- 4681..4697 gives 1.0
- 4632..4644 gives -0.3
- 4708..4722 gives -0.2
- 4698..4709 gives 0.9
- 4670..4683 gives 0.5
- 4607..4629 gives -0.4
